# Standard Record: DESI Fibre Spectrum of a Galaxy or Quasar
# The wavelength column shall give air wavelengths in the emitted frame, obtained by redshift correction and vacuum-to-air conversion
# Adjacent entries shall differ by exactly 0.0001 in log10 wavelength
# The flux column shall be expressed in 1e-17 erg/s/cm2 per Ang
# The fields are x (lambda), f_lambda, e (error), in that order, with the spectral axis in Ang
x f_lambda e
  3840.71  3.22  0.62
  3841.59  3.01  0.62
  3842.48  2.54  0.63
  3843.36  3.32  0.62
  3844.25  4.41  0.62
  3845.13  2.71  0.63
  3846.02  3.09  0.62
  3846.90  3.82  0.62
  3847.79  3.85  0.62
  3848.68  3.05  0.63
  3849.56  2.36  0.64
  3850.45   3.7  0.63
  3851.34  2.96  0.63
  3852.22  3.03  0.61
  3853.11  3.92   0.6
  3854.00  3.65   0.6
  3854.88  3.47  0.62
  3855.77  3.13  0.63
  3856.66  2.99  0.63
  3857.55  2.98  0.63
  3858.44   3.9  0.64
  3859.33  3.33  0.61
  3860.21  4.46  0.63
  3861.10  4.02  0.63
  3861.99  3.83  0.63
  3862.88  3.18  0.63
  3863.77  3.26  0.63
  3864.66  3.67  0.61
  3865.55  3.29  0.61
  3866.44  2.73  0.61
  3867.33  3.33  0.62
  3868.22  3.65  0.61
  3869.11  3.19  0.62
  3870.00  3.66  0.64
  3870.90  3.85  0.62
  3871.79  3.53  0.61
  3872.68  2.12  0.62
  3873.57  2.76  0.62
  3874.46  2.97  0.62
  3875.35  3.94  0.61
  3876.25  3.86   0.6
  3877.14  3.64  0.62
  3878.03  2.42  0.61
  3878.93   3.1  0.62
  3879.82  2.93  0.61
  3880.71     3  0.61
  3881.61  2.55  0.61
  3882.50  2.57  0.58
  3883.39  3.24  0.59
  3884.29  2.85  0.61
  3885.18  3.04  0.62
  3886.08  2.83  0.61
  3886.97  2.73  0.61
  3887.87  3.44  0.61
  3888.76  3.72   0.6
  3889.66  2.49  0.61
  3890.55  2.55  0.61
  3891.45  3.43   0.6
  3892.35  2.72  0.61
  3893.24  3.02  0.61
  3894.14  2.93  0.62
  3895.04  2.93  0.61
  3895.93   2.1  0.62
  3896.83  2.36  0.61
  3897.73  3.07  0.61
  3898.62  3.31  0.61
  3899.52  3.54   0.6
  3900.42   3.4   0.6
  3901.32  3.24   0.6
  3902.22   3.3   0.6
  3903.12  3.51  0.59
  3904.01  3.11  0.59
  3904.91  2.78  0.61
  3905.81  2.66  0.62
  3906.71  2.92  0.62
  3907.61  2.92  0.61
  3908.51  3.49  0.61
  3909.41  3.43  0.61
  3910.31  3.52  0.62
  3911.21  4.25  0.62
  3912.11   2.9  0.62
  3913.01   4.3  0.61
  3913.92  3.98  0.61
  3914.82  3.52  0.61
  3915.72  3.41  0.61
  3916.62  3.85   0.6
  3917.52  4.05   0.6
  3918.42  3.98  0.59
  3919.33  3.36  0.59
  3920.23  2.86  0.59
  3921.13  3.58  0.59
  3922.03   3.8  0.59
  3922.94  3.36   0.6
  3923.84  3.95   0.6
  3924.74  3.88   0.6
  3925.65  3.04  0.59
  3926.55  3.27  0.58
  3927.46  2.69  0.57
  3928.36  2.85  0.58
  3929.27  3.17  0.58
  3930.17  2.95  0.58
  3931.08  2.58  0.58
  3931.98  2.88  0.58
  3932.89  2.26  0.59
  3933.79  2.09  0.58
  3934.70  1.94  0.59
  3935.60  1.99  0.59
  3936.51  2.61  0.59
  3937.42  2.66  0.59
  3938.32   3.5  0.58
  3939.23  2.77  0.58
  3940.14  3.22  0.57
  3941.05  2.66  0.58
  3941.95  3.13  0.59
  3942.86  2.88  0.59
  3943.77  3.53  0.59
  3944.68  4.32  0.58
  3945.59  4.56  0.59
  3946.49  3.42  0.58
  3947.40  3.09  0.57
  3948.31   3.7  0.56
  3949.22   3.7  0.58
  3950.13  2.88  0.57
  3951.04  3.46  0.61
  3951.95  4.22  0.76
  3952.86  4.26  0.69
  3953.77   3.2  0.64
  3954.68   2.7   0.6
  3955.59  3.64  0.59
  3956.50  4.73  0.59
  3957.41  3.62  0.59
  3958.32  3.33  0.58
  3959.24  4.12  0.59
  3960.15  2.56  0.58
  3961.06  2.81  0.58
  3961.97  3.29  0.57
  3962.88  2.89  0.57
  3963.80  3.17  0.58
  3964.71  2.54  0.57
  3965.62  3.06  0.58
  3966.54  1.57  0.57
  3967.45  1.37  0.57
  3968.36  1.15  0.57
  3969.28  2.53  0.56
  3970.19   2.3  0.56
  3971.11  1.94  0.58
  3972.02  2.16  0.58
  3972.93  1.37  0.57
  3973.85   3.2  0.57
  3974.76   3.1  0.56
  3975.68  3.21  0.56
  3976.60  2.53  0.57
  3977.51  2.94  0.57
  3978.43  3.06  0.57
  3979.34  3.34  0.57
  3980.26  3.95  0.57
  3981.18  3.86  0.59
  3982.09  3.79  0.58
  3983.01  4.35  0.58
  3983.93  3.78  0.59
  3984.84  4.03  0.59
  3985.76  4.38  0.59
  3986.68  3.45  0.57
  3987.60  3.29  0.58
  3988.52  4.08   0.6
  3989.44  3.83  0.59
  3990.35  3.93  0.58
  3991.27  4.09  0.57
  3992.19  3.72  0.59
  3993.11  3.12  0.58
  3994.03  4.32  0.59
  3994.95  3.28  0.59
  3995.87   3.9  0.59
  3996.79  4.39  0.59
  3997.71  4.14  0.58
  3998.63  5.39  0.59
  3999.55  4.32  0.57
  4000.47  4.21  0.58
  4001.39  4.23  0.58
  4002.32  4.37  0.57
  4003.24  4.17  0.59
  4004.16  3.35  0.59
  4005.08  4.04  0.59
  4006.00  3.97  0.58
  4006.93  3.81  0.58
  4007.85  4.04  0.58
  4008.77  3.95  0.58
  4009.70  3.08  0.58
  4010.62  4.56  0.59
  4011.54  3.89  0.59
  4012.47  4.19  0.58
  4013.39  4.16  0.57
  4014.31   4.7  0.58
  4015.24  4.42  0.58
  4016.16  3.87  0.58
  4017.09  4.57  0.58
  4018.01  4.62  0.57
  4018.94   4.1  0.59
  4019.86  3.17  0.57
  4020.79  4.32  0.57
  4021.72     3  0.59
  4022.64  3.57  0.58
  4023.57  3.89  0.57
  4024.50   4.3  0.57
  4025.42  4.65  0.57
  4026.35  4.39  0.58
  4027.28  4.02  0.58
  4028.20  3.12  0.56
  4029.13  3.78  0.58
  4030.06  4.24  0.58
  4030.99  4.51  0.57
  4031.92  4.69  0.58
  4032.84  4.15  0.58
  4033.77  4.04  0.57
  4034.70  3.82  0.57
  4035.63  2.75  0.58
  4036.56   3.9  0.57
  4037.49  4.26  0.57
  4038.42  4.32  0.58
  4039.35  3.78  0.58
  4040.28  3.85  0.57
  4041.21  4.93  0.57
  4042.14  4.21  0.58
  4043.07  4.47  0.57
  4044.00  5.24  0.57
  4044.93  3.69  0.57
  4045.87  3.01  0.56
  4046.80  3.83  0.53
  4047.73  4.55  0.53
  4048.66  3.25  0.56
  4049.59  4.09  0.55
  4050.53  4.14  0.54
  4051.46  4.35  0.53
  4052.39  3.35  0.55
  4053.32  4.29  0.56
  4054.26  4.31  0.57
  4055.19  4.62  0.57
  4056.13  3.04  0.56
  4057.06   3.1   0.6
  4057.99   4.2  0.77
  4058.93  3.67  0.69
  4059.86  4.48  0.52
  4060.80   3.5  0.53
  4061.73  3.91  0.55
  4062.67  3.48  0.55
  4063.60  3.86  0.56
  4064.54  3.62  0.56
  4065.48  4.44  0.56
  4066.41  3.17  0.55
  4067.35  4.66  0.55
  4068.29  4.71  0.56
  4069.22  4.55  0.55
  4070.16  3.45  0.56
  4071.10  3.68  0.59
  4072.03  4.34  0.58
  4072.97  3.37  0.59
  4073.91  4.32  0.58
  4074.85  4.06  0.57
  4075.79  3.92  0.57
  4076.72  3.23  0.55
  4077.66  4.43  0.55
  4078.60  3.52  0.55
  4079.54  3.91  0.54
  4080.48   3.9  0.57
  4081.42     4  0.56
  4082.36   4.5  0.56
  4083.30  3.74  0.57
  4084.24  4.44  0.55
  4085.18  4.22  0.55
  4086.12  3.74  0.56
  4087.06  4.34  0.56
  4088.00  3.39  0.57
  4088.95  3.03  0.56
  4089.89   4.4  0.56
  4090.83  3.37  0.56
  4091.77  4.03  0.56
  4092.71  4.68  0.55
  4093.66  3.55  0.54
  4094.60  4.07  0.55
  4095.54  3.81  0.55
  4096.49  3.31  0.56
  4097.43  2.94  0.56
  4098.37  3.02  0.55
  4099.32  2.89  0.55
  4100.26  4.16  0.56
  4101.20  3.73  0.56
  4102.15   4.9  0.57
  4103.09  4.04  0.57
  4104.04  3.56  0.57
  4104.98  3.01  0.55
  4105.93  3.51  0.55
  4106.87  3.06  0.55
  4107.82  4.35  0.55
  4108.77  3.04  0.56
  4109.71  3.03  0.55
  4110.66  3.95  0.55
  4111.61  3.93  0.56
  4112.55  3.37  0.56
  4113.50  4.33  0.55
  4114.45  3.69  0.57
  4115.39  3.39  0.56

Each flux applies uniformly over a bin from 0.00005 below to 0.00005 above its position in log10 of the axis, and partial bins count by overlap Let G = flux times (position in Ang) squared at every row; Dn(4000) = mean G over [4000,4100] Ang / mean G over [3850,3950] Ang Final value 1.32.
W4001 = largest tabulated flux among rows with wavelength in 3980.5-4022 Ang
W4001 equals 5.39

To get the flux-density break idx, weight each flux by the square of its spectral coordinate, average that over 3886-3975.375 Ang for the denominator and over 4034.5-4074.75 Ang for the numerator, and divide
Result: 1.36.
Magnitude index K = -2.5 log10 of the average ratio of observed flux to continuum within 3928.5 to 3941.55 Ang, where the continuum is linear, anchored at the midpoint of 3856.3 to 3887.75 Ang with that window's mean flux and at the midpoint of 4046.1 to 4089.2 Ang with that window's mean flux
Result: 0.28 mag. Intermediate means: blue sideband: 3.24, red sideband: 3.93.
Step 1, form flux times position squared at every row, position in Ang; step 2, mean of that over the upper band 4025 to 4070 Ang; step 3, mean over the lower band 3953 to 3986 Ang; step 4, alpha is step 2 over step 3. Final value 1.37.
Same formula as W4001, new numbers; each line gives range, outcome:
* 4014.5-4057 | 5.24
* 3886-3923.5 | 4.3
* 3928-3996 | 4.73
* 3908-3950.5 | 4.56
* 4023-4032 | 4.69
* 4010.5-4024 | 4.7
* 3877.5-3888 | 3.44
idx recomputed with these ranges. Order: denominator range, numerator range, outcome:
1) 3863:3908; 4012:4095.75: 1.41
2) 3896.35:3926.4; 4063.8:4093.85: 1.26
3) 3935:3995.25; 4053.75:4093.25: 1.29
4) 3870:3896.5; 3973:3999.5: 1.30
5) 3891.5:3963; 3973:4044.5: 1.26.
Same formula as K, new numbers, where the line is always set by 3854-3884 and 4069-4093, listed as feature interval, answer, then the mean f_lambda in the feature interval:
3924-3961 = 0.10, 3.2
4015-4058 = -0.06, 4.01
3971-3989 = 0.10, 3.32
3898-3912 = 0.04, 3.28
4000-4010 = -0.07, 3.94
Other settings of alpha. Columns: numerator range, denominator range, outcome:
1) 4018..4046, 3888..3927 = 1.30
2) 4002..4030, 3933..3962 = 1.27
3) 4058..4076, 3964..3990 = 1.37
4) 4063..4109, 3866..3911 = 1.37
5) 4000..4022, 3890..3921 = 1.31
